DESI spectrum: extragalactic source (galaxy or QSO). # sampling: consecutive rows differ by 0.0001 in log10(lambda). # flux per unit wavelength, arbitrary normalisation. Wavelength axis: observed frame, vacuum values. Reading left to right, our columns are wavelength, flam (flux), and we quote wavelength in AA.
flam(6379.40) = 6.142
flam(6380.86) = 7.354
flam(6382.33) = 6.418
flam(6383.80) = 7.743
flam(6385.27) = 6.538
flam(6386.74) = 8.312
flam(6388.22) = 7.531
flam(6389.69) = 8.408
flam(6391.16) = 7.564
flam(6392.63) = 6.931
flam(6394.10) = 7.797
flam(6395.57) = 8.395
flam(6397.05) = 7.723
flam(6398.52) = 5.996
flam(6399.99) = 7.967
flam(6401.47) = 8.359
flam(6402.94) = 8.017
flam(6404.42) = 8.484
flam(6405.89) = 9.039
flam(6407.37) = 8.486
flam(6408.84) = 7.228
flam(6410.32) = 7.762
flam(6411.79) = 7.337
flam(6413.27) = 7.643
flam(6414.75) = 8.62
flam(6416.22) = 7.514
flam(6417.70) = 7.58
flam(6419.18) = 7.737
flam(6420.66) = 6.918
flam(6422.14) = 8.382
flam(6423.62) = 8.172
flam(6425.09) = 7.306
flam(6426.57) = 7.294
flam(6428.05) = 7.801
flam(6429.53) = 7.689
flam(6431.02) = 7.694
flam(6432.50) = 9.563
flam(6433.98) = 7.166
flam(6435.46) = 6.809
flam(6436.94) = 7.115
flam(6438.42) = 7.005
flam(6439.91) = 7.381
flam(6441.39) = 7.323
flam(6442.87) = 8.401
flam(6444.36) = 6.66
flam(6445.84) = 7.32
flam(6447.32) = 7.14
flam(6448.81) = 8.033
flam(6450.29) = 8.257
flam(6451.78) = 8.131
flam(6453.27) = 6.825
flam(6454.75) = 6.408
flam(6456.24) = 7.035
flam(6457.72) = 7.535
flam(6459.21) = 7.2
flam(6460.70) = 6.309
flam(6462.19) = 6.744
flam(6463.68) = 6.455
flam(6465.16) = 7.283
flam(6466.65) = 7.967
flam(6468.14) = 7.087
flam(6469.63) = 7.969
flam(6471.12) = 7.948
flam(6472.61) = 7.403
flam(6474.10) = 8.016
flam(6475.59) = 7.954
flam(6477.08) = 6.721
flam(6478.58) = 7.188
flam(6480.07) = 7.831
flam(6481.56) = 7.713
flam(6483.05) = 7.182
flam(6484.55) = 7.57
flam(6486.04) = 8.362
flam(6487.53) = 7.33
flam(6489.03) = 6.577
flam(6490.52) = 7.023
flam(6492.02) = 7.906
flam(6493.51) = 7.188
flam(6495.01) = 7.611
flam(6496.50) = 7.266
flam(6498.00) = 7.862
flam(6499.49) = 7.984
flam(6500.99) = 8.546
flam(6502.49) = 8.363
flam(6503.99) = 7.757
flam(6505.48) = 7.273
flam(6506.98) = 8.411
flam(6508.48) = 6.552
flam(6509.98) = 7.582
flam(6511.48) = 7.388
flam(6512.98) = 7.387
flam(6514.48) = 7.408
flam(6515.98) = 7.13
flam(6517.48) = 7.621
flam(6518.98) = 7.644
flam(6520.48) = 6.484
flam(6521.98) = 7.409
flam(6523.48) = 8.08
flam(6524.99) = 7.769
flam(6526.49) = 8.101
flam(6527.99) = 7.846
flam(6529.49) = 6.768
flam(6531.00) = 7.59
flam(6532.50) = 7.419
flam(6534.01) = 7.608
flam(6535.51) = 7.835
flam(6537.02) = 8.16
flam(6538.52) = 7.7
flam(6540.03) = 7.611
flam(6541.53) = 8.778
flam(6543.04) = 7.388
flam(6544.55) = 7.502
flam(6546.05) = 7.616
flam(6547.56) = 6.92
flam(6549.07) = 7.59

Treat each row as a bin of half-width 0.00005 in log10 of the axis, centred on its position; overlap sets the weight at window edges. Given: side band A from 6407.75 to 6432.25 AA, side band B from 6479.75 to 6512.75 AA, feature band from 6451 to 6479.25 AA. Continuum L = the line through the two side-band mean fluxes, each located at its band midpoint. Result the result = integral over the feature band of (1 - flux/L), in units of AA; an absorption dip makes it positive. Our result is 1.37 AA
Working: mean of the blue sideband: 7.72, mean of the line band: 7.27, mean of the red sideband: 7.6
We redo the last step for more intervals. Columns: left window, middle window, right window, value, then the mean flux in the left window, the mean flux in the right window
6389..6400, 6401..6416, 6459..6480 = -1.1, 7.57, 7.32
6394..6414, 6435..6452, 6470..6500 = 0.6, 7.88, 7.53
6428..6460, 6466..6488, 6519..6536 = -0.4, 7.47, 7.54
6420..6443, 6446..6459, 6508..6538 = 0.3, 7.61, 7.5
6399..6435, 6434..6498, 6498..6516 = 3.3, 7.88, 7.68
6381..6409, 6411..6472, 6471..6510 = 1.5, 7.74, 7.59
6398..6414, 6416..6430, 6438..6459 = 0.1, 7.87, 7.39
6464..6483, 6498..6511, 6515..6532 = -0.5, 7.55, 7.49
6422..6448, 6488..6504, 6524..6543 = 0.1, 7.55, 7.75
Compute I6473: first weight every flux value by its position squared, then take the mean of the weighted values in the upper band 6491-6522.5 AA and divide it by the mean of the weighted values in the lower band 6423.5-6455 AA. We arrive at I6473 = 1.0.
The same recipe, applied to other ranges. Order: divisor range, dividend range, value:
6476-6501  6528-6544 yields 1.04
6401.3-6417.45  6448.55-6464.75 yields 0.91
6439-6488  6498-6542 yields 1.05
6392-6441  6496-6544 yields 1.02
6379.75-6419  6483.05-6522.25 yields 1.01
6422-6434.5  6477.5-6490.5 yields 0.96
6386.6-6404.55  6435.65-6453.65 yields 0.98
